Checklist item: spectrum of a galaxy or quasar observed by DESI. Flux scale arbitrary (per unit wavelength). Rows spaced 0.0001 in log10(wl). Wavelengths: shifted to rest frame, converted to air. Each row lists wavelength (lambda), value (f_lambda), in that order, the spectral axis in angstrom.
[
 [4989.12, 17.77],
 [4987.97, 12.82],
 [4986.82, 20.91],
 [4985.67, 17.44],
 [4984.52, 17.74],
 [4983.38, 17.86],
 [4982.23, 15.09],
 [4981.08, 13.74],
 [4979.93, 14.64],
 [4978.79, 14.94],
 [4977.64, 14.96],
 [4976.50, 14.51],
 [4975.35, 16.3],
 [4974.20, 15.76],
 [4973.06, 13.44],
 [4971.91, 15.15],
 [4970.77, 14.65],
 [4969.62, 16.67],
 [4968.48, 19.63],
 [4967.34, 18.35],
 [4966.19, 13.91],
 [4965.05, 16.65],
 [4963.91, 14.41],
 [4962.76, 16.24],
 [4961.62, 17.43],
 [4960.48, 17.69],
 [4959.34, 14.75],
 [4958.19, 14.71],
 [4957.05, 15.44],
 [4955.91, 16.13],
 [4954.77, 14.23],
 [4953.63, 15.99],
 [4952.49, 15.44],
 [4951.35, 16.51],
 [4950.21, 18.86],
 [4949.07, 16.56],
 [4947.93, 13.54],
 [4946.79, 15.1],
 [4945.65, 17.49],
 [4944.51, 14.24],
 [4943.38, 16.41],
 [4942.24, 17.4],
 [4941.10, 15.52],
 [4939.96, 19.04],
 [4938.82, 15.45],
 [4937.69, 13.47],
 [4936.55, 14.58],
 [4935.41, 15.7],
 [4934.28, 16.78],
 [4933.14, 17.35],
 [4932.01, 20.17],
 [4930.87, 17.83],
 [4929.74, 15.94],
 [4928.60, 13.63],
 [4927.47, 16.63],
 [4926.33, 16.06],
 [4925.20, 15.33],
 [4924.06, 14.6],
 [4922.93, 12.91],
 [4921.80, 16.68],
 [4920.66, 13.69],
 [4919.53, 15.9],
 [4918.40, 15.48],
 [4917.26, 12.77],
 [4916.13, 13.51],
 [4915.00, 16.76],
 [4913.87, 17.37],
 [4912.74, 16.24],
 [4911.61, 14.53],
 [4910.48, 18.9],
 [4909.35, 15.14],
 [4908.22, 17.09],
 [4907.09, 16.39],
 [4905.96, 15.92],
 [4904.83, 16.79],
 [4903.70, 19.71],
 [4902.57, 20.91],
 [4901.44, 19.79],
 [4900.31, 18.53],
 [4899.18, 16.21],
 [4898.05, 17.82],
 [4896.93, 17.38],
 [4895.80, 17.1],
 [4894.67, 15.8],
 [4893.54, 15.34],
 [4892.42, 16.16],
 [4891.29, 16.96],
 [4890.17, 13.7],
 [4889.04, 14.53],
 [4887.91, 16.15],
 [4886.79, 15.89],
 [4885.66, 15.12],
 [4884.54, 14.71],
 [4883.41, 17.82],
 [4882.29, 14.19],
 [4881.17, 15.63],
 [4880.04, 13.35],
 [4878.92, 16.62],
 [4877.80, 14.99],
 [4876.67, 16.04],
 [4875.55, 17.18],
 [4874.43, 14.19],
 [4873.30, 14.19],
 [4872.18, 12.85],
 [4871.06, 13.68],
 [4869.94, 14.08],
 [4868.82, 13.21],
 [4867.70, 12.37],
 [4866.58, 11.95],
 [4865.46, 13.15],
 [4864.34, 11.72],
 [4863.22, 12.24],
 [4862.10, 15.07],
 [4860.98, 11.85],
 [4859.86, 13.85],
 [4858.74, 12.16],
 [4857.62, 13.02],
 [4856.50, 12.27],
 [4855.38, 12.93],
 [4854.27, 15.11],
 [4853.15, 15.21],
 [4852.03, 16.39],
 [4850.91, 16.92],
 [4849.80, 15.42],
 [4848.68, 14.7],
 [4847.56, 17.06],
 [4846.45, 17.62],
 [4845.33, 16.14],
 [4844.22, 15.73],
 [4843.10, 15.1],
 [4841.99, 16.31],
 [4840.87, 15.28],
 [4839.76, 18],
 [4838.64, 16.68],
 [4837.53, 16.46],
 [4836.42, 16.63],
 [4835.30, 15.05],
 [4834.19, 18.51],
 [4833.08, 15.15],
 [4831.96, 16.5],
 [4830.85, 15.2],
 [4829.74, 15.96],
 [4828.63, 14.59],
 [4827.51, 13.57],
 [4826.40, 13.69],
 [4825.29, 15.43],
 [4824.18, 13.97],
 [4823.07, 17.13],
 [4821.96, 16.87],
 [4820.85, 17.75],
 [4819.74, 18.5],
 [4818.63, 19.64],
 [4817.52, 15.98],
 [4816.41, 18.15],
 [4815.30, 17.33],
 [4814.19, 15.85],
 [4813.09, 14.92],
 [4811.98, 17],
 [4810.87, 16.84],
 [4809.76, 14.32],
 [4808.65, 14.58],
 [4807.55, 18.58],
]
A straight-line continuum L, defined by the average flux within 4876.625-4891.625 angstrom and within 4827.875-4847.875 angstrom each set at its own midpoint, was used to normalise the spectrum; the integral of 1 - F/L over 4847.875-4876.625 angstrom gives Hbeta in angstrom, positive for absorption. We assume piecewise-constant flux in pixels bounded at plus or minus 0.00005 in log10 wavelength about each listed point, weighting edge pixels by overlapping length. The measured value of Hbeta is 3.4 angstrom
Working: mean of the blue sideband 16.2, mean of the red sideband 15.4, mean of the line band 13.9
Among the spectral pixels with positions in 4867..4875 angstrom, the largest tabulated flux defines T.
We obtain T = 14.19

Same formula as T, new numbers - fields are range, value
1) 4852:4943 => 20.91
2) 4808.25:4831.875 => 19.64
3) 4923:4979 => 20.17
